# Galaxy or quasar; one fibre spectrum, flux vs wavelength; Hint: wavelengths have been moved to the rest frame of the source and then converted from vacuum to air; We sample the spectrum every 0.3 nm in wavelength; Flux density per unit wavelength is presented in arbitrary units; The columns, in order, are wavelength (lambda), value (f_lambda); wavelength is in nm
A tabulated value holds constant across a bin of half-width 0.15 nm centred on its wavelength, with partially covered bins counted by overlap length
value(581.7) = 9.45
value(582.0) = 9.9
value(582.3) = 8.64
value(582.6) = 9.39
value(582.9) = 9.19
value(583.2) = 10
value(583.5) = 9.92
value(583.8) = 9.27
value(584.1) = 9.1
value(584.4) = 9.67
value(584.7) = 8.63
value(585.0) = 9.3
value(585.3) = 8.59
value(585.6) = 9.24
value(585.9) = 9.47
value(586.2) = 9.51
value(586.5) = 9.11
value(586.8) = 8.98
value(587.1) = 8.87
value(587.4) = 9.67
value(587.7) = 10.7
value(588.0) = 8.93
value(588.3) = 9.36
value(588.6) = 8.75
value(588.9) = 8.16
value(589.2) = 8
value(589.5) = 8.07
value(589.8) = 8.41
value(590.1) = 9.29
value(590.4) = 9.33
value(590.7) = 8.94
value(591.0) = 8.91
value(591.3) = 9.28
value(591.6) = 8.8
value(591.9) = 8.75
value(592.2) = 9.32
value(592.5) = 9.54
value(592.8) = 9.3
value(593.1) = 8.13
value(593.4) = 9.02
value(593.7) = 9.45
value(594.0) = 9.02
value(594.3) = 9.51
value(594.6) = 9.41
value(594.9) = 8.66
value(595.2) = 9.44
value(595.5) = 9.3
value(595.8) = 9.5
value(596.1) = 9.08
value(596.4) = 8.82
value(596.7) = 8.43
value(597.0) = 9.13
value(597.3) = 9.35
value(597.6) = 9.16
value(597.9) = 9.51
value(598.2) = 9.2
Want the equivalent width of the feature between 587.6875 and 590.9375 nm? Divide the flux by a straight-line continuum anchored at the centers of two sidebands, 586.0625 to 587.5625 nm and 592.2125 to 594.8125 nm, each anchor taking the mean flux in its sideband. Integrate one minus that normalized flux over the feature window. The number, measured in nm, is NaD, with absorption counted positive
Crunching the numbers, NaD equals 0.14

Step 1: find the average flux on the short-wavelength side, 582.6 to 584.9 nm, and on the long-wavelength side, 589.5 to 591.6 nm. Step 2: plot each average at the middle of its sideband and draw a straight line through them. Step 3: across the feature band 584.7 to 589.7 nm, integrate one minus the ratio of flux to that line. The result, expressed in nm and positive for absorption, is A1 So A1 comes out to 0.08 nm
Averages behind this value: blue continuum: 9.39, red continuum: 8.94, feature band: 9.03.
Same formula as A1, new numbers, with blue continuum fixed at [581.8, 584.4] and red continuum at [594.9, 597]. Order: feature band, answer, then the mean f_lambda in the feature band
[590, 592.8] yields 0.02 nm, 9.14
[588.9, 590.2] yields 0.12 nm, 8.38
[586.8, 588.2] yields -0.02 nm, 9.48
